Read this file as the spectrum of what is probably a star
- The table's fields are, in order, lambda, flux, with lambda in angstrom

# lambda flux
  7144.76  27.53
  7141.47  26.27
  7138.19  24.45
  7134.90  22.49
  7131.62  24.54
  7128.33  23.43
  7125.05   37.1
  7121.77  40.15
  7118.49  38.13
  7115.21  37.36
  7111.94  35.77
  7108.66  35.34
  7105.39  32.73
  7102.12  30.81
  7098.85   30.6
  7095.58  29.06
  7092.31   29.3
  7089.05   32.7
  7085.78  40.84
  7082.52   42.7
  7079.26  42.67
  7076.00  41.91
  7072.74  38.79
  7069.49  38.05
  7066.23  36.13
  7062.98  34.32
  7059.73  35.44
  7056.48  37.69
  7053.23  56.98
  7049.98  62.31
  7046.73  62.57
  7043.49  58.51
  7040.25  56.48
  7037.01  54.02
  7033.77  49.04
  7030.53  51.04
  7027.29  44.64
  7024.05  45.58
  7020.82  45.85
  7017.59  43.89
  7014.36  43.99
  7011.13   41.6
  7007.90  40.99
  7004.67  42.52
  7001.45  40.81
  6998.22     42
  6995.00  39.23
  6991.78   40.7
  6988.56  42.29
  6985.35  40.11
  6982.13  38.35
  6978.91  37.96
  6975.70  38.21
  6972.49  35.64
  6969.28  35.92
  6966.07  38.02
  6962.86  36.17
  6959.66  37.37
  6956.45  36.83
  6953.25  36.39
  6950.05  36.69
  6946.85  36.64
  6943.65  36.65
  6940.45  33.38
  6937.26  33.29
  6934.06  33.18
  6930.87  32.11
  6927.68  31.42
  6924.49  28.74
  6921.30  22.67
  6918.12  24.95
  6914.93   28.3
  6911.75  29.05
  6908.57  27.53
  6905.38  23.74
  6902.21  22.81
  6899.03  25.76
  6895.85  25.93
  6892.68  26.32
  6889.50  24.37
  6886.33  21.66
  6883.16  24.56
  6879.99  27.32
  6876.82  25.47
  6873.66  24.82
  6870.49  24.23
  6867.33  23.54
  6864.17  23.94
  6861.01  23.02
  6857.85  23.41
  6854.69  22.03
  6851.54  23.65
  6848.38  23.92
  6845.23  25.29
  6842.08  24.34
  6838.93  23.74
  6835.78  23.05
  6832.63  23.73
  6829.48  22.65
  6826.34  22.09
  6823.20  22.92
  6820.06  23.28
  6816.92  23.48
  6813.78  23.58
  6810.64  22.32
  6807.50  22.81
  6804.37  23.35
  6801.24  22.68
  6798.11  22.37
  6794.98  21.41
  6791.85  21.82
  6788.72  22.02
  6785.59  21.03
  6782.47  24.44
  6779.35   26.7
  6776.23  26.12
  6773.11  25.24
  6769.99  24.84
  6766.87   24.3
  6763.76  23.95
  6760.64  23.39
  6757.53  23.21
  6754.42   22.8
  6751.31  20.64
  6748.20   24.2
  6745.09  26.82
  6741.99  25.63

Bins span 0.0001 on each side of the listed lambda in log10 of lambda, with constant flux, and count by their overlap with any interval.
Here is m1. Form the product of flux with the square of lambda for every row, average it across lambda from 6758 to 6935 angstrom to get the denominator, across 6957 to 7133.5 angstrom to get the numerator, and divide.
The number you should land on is 1.74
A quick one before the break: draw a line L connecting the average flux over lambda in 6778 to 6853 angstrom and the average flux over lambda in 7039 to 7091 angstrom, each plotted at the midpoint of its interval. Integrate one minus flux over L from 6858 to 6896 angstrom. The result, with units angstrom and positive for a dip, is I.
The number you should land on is 5.30 angstrom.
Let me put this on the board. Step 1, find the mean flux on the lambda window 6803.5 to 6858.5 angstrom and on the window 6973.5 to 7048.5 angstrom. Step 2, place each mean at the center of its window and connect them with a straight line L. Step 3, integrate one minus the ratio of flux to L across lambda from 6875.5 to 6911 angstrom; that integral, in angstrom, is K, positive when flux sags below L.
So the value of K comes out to 6.57 angstrom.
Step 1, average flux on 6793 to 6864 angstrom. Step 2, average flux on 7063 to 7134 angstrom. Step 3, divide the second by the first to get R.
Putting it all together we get 1.51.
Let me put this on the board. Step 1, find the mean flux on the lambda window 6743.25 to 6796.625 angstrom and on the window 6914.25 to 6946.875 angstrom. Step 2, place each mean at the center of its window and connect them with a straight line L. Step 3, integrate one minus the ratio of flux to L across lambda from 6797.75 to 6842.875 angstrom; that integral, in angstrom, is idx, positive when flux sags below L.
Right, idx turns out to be 5.0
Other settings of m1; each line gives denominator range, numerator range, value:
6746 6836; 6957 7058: 2.04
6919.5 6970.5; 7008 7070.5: 1.42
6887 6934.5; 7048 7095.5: 1.58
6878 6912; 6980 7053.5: 1.93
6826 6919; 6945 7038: 1.73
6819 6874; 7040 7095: 1.96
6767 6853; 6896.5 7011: 1.54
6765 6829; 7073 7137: 1.60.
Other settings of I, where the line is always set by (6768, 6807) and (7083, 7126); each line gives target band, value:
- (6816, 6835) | 1.40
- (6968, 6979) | -2.45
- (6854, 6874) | 2.03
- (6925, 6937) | -1.44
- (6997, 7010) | -4.33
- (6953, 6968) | -3.71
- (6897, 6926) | 2.05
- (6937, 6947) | -2.06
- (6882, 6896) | 1.39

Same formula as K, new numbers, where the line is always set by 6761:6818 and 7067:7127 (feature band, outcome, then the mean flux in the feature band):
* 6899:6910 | 1.3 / 24.8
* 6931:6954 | -3.9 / 34.9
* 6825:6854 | 2.2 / 23.6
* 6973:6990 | -4.1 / 39.1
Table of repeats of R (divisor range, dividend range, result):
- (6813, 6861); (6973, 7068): 1.92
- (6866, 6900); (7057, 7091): 1.54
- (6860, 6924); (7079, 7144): 1.30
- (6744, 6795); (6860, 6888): 1.02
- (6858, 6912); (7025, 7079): 1.90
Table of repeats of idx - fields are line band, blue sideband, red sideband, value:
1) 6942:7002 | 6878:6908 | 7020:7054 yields 3.29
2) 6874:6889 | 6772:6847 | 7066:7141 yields 0.70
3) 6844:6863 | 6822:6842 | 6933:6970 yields 1.40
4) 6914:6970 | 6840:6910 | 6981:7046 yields 2.25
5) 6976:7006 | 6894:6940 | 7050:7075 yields -4.90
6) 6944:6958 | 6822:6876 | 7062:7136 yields -4.26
